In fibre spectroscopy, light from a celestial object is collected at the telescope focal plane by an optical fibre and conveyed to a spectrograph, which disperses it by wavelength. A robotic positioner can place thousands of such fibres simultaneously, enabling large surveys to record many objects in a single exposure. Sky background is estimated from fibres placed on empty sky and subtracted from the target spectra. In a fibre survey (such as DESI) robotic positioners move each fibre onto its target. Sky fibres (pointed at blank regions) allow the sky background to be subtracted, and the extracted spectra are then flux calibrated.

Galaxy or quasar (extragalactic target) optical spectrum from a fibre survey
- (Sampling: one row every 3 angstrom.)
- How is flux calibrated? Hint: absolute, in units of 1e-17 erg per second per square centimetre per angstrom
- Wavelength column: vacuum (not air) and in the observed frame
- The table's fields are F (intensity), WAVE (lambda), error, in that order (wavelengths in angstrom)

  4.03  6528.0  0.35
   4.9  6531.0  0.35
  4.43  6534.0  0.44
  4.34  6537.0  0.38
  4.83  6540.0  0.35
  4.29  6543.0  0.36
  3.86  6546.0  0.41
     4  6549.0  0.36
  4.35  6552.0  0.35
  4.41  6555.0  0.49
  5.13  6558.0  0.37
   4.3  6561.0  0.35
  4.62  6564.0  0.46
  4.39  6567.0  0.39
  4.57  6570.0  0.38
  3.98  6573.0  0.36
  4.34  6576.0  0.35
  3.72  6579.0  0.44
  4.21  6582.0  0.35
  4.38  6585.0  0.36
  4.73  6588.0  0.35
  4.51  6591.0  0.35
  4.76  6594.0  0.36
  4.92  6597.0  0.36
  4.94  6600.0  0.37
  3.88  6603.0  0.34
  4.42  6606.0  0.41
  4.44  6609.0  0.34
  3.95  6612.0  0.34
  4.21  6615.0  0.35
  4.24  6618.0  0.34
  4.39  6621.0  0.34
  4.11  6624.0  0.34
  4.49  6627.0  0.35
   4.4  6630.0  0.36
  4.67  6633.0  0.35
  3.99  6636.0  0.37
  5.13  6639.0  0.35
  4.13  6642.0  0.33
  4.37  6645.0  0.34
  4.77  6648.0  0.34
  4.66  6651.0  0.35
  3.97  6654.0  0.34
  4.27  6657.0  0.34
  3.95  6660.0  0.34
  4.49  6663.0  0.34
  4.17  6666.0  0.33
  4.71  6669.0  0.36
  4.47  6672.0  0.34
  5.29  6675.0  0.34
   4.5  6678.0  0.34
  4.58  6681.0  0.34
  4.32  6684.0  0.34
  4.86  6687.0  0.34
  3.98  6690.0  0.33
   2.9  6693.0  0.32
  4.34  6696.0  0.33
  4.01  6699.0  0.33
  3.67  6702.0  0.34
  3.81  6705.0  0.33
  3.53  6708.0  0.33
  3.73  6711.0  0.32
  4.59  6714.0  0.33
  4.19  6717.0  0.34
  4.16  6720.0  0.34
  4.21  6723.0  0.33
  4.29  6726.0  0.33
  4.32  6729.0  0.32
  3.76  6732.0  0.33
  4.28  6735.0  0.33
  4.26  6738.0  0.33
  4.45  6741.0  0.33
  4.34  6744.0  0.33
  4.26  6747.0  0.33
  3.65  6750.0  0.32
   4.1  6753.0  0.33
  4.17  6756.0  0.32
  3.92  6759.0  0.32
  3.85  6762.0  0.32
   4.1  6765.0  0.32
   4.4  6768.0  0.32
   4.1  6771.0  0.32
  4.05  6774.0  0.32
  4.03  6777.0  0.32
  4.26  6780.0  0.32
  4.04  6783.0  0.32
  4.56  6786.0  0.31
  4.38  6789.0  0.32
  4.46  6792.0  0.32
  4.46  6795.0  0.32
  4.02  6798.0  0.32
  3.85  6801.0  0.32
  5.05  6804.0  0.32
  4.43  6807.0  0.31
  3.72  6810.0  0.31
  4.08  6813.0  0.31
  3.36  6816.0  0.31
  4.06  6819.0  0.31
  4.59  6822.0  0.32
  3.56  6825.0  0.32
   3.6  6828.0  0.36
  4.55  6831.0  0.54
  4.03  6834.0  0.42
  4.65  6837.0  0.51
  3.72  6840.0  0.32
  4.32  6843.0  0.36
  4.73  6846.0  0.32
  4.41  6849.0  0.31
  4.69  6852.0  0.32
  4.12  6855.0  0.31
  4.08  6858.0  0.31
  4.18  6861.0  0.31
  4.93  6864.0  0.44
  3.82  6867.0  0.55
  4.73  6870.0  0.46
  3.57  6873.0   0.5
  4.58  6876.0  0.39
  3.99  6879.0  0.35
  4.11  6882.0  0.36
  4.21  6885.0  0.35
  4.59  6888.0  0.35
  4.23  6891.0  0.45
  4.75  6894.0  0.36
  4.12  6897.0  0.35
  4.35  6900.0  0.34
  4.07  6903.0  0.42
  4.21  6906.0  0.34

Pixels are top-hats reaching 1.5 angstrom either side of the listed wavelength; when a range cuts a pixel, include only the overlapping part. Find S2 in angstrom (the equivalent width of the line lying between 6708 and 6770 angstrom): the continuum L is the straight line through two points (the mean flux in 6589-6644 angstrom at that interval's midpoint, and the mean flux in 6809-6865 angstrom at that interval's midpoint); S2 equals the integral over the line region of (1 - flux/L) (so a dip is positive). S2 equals 2.2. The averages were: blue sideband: 4.42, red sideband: 4.18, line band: 4.14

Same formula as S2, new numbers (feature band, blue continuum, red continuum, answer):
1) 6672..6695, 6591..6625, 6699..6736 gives -1.1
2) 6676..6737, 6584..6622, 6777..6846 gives 2.8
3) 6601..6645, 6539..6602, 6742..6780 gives 0.1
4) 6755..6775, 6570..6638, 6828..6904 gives 1.1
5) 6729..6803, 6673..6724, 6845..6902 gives 1.0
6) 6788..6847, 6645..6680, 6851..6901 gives 2.3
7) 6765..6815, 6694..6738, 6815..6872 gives -1.0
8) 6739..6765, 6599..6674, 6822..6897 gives 1.3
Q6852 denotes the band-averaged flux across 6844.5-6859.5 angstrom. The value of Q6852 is 4.41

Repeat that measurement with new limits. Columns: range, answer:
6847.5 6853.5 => 4.55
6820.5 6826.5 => 4.08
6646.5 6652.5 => 4.71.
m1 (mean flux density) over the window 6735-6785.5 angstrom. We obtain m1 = 4.14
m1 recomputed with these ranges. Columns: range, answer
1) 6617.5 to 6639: 4.39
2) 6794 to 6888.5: 4.21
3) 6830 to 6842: 4.23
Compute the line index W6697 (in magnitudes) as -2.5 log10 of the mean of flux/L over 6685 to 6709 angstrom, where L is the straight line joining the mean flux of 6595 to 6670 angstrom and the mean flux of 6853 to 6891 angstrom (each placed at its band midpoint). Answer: 0.12 mag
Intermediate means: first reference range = 4.39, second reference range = 4.25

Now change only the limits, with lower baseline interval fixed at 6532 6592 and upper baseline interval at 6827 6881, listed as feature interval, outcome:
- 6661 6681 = -0.06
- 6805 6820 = 0.08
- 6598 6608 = -0.02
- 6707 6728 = 0.05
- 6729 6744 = 0.02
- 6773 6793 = 0.01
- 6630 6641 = -0.05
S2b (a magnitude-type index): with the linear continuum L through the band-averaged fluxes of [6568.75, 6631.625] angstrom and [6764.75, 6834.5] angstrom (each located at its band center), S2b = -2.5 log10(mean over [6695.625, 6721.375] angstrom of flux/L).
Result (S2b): 0.07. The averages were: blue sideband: 4.36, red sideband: 4.16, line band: 3.99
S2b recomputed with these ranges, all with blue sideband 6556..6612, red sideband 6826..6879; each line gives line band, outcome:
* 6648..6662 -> 0.028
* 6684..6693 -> 0.057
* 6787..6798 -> -0.020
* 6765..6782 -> 0.040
